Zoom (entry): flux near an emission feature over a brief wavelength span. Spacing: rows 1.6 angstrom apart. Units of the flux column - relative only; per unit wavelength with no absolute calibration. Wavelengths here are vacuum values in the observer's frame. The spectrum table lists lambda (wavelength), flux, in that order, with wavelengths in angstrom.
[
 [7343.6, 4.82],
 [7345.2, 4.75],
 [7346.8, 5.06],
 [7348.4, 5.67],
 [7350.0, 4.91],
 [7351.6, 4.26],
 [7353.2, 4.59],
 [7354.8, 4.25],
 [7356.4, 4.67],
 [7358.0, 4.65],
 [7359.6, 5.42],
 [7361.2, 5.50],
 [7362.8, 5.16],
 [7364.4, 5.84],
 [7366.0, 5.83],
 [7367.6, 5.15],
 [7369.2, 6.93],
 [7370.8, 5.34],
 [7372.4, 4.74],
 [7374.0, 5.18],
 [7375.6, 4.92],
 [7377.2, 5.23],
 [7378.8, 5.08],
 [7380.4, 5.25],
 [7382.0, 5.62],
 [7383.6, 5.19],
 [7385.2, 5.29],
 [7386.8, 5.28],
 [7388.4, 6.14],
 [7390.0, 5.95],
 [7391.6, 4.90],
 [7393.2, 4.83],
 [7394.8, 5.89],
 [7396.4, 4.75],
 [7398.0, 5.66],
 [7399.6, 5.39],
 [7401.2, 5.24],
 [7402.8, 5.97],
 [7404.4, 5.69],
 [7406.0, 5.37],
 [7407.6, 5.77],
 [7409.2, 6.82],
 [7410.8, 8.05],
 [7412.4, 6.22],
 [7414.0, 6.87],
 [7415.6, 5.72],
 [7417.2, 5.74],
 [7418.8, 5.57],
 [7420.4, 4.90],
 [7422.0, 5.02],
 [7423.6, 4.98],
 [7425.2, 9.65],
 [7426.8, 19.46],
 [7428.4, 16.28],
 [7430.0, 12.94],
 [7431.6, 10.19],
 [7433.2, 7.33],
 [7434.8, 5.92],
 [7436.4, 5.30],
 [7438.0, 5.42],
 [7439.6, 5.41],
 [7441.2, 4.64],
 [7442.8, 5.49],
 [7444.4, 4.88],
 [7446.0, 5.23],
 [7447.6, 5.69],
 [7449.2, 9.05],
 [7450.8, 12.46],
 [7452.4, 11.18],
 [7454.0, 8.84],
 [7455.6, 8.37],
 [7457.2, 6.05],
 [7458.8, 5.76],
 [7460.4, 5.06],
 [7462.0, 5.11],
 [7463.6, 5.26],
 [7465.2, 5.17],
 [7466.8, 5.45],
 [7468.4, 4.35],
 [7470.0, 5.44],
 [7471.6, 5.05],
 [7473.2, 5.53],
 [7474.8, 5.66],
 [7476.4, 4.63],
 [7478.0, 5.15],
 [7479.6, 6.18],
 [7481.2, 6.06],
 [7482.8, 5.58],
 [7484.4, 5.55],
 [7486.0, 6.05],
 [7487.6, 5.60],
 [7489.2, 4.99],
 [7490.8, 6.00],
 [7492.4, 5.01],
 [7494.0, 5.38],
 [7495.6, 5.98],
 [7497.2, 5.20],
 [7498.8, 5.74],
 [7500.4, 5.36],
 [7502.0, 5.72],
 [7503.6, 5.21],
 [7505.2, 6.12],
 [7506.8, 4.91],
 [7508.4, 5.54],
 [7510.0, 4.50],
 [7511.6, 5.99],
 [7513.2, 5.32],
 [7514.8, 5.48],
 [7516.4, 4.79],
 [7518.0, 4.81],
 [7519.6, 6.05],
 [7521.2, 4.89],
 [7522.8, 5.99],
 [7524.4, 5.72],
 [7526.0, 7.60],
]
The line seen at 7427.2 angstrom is H-alpha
